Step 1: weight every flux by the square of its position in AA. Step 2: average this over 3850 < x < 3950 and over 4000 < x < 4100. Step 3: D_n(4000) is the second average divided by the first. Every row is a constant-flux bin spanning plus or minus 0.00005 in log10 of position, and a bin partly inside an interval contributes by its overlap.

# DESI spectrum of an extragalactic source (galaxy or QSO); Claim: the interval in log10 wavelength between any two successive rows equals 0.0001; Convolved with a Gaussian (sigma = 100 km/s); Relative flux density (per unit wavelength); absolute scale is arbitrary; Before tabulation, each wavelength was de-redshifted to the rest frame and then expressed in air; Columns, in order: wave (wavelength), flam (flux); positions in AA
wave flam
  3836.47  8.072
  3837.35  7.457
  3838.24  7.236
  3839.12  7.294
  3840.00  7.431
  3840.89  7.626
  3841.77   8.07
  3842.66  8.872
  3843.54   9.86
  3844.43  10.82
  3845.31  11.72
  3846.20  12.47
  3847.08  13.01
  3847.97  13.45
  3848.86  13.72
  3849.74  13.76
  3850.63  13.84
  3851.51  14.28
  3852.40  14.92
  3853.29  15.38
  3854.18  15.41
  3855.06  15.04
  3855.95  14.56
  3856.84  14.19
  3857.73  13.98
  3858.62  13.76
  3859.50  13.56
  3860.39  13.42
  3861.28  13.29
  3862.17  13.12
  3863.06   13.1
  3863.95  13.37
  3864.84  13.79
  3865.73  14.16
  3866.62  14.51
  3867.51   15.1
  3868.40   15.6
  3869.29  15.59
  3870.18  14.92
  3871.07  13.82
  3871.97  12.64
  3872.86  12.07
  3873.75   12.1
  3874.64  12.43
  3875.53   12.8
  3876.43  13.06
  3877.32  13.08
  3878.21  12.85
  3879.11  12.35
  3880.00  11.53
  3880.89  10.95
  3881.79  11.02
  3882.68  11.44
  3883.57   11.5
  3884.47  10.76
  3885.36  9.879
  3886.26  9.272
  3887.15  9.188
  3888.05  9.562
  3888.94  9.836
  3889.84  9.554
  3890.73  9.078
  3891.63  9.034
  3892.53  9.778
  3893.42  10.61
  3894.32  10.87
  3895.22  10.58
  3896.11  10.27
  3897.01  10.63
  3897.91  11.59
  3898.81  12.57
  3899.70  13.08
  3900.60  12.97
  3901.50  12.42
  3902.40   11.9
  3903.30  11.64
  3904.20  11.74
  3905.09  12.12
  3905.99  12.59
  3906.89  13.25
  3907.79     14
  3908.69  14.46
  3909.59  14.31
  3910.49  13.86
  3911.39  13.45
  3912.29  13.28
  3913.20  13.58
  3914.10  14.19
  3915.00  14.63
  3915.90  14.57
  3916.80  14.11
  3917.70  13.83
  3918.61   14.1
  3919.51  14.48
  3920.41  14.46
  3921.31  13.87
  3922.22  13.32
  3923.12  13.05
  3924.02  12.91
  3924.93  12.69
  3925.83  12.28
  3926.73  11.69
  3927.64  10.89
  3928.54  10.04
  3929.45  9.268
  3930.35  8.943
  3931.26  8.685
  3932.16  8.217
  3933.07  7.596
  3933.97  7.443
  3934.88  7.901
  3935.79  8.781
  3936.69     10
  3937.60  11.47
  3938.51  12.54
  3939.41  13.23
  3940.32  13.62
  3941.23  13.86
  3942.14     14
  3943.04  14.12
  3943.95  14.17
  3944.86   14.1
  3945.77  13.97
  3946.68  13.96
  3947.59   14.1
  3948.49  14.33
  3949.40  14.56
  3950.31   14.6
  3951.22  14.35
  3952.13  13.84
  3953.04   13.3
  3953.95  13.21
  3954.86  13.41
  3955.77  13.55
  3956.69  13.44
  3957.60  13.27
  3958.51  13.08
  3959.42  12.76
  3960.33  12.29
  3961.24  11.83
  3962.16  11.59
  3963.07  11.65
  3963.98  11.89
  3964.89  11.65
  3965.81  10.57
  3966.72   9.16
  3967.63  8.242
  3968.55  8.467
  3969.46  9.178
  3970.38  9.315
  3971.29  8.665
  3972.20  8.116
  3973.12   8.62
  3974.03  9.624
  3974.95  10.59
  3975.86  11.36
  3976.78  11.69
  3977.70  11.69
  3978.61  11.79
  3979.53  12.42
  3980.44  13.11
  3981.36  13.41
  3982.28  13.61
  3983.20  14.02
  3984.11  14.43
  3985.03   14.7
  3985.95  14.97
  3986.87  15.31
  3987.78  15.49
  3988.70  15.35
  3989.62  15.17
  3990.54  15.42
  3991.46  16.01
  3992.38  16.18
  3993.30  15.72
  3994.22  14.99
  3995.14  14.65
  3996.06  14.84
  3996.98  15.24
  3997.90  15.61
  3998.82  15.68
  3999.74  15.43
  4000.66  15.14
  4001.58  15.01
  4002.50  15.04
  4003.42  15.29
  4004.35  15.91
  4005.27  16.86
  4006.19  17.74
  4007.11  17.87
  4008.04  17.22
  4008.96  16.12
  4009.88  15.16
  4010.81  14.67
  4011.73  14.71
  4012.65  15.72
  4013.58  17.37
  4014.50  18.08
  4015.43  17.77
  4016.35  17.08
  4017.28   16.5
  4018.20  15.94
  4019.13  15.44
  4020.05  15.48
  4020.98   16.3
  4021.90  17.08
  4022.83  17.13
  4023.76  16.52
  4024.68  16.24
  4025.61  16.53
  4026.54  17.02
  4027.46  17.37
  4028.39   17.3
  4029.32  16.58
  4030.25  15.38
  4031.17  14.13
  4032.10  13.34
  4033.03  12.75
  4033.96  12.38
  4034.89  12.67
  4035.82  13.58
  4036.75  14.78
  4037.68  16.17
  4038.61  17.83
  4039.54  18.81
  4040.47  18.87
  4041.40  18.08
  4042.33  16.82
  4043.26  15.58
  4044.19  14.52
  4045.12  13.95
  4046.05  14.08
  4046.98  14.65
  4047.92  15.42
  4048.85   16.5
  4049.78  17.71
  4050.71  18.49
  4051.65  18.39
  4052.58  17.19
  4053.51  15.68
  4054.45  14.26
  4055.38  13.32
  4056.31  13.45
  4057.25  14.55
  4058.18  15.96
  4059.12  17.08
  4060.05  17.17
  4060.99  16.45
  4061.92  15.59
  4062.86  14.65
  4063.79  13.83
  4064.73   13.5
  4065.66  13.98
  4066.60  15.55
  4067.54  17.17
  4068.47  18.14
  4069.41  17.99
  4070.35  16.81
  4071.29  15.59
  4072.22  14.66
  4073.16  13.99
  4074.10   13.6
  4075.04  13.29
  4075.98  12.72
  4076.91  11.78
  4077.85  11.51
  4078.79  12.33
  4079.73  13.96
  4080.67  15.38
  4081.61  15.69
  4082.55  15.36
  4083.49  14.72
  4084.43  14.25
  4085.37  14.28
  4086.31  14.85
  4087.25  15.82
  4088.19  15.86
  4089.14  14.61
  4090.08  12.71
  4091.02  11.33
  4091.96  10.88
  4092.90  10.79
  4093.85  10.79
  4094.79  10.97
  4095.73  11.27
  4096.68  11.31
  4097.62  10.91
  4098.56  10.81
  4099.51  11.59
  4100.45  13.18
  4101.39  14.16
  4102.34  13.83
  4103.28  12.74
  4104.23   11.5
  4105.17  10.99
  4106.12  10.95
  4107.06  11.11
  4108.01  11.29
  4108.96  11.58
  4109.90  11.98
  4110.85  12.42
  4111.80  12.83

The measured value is 1.30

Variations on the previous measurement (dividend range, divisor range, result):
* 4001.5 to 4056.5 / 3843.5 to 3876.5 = 1.28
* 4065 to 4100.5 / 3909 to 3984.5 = 1.20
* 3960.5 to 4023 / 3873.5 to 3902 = 1.33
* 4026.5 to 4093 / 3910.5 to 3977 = 1.33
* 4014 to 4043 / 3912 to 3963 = 1.34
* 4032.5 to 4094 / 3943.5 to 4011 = 1.15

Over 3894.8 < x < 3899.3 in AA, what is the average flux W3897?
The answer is 11.2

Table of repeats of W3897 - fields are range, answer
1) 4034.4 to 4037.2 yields 13.6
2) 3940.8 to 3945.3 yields 14.1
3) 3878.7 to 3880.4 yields 12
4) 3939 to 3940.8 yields 13.4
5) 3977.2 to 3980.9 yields 12.3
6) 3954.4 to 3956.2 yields 13.5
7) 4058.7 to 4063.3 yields 16.2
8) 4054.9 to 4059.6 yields 14.9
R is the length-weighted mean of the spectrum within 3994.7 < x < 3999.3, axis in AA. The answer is 15.2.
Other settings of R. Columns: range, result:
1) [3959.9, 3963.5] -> 11.8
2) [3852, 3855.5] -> 15.2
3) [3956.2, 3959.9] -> 13.1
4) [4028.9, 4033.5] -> 14.4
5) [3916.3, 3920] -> 14.1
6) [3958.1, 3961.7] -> 12.5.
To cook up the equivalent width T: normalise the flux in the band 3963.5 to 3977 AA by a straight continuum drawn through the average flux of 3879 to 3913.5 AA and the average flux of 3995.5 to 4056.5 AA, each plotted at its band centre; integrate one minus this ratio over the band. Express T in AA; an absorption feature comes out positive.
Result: 4.1 AA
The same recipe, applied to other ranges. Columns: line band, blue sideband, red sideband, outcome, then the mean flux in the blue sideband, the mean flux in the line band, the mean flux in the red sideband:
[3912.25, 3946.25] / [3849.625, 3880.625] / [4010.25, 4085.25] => 5.1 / 13.7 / 12.2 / 15.5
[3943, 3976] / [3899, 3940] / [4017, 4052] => 3.5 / 12.2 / 12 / 15.9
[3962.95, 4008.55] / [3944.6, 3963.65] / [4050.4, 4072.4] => 2.3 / 13.4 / 13.4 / 15.8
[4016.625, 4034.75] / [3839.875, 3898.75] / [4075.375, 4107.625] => -4.5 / 12.2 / 15.7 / 12.8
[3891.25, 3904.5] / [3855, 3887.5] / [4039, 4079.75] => 1.9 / 12.9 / 11.3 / 15.4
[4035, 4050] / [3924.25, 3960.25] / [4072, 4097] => -3.5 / 12.2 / 16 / 13.3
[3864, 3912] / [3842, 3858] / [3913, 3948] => 2.4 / 13.2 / 12.1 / 12.3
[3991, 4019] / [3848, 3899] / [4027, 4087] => -2.9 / 12.5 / 16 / 15.3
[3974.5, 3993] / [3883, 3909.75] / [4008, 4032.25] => 1.2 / 11.3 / 13.9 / 16.3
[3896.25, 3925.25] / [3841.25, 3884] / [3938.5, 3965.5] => 0.0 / 13.1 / 13.2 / 13.3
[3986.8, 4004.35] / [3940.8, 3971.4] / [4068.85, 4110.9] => -3.7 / 12.5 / 15.4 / 13.1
